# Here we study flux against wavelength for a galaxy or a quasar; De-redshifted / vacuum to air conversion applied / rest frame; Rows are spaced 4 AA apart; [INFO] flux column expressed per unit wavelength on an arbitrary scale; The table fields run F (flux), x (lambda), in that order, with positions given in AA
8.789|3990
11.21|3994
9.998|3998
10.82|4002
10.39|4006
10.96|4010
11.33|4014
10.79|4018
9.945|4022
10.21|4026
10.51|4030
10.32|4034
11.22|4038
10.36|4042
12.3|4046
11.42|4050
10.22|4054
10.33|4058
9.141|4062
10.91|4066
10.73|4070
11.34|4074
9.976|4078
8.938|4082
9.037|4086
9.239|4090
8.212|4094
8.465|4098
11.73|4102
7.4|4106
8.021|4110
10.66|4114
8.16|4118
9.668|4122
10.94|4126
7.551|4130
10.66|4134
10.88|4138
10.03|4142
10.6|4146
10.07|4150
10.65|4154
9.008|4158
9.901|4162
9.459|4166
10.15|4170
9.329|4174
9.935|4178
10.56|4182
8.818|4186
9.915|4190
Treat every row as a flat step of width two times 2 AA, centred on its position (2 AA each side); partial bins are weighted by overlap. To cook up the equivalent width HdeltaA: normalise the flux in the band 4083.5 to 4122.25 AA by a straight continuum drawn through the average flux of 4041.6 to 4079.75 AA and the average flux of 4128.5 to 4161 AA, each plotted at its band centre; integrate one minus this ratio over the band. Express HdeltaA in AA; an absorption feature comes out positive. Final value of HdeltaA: 4.9 AA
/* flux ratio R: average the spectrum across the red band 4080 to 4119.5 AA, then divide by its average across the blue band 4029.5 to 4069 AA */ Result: 0.8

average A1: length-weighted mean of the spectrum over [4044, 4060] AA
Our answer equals 11.1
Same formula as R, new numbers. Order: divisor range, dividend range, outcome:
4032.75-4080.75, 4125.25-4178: 0.93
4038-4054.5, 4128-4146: 0.88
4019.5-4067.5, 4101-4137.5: 0.89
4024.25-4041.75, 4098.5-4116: 0.89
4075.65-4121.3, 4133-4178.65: 1.10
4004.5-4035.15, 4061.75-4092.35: 0.94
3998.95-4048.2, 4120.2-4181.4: 0.92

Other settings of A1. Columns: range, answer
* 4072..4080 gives 10.7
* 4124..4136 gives 9.72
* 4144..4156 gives 10.4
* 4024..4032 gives 10.4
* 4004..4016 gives 10.9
